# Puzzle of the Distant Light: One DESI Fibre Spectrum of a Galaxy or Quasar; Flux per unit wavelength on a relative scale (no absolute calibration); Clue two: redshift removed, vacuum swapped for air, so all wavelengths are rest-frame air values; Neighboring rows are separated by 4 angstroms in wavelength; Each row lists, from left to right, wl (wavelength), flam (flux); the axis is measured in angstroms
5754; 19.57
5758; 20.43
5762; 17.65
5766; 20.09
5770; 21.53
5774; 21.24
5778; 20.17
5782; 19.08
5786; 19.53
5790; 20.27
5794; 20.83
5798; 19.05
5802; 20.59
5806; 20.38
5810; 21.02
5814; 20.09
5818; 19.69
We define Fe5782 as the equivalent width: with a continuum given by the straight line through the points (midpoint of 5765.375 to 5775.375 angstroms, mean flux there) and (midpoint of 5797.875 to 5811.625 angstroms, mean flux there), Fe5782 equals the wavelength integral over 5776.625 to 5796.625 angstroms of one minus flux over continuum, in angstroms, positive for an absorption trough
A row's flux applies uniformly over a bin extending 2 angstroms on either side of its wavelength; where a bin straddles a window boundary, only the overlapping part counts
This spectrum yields 0.8 angstroms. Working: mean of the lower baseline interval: 21.1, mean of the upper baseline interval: 20.4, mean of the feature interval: 19.9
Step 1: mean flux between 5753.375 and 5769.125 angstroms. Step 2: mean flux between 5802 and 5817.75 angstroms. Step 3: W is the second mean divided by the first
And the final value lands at 1.04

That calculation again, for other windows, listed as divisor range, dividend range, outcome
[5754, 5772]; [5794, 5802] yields 1.00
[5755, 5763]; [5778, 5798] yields 1.03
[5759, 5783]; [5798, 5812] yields 1.02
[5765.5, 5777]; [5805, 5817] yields 0.97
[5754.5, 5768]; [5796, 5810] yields 1.04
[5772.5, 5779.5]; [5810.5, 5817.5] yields 0.98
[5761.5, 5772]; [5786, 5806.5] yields 1.00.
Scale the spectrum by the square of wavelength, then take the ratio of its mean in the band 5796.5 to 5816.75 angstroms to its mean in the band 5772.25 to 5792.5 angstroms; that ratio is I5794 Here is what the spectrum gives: 1.02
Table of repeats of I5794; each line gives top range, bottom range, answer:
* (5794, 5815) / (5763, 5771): 1.01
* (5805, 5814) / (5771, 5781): 1.01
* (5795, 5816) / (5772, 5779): 0.98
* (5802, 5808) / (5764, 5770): 1.01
